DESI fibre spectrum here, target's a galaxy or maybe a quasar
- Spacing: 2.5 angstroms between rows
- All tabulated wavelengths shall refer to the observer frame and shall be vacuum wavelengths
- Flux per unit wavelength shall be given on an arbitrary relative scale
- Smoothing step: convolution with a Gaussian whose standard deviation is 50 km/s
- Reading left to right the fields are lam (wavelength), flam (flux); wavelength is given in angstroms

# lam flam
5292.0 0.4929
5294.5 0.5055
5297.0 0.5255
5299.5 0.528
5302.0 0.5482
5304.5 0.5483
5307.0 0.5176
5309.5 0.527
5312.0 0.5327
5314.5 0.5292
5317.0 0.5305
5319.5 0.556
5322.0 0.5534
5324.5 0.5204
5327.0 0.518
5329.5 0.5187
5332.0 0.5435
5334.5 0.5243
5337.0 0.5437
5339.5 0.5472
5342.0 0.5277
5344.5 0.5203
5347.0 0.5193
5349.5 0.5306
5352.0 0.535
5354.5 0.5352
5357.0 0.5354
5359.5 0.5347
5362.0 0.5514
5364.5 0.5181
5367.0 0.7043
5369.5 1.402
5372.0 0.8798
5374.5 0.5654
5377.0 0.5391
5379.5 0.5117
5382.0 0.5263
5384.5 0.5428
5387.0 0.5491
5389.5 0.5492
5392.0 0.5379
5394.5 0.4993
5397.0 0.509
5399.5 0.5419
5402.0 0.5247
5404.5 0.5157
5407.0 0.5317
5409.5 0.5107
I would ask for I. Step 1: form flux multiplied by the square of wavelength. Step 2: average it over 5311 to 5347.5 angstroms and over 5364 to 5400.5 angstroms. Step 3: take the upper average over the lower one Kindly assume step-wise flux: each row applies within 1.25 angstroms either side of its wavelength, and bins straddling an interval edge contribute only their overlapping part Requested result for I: 1.2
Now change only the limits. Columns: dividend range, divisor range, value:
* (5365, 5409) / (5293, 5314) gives 1.19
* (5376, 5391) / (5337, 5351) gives 1.03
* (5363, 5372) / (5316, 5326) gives 1.63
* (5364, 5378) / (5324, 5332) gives 1.53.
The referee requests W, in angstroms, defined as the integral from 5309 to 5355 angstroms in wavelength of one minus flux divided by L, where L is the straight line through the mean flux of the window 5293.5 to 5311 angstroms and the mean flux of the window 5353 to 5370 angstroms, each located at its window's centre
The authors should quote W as 4.4 angstroms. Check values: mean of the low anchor 0.529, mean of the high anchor 0.649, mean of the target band 0.532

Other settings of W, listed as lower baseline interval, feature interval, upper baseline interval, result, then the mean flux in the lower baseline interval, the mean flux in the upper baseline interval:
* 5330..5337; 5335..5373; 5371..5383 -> -3.6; 0.534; 0.6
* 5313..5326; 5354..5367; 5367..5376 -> 4.3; 0.537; 0.904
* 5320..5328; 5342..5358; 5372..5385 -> 0.6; 0.533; 0.57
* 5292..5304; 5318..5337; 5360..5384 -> 1.7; 0.525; 0.679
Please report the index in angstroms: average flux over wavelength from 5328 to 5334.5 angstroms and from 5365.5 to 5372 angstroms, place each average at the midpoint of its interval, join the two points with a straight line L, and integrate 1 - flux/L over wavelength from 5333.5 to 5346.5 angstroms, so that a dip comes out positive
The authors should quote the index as 2.1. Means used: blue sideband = 0.529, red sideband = 0.999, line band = 0.532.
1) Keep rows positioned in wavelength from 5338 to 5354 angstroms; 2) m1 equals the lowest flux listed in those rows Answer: 0.5193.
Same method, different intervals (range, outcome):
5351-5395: 0.4993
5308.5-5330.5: 0.518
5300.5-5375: 0.5176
